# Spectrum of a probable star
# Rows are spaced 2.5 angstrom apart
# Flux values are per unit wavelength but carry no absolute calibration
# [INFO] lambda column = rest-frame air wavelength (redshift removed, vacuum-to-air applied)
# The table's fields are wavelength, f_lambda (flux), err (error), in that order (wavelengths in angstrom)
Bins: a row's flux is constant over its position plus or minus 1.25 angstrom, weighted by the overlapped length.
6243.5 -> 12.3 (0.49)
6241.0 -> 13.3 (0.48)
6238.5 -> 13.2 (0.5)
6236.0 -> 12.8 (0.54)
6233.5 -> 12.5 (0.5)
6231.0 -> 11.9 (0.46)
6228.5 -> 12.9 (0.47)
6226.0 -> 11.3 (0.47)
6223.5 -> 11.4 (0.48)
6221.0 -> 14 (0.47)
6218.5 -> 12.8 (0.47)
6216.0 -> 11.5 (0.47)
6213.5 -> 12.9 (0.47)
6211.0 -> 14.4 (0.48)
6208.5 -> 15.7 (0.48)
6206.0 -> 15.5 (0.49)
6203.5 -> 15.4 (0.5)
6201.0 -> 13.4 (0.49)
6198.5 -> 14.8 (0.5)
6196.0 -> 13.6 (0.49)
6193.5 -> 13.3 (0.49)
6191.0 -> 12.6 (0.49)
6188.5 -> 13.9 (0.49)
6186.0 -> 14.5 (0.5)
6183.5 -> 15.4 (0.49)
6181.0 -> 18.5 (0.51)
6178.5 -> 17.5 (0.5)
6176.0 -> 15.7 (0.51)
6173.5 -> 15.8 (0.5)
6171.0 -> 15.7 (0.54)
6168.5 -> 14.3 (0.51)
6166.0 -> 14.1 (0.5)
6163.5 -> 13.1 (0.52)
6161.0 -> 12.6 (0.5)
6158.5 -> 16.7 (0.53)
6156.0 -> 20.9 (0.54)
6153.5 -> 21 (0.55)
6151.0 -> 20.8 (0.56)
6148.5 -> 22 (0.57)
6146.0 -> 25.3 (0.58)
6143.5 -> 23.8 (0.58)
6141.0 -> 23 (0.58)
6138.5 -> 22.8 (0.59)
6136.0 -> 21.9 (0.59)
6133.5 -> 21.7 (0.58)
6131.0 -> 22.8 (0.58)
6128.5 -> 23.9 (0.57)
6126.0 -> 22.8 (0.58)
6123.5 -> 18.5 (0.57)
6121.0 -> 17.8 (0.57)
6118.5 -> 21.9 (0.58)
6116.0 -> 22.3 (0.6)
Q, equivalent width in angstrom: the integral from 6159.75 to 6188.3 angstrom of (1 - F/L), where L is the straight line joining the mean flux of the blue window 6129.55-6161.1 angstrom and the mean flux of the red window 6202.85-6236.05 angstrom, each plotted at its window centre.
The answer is 4.8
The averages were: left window 21.5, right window 13.2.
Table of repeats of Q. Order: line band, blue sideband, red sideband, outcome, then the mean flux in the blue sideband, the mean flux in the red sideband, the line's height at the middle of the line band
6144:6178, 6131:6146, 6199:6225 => 4.2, 22.9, 13.7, 20.1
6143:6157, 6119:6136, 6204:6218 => -2.1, 21.3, 14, 19.4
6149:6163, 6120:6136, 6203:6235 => 0.4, 21.4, 13.2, 18.8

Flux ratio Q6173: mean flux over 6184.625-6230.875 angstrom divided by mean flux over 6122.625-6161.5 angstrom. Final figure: 0.63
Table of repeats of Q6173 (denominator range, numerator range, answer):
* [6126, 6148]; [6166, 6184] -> 0.69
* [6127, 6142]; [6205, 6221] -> 0.61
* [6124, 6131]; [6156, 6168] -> 0.65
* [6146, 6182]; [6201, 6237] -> 0.76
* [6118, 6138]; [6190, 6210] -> 0.67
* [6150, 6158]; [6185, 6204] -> 0.68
